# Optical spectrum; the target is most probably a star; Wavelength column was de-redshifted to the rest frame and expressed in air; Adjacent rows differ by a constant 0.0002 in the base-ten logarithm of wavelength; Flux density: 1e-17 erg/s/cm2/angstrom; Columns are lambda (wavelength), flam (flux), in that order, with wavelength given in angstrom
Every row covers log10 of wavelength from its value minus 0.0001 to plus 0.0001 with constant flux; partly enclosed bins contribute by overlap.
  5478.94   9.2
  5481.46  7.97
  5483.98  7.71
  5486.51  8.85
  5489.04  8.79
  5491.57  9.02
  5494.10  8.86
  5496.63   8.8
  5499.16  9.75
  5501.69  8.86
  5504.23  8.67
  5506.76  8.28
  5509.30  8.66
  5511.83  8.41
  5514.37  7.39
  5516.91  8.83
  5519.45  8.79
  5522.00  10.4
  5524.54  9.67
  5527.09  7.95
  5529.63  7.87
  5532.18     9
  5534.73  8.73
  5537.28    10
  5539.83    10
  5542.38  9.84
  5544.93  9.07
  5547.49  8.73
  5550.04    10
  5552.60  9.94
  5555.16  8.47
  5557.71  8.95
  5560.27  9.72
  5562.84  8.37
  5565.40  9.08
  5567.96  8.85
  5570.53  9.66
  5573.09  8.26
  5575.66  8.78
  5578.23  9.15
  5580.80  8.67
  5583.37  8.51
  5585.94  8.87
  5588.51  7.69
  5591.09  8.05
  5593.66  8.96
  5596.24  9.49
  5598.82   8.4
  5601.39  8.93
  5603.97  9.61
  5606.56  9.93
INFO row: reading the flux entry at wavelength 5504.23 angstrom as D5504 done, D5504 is 8.67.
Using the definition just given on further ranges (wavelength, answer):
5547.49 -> 8.73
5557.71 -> 8.95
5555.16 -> 8.47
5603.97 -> 9.61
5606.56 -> 9.93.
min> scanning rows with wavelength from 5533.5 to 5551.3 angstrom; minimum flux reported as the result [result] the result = 8.73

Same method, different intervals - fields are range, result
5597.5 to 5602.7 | 8.4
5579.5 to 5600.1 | 7.69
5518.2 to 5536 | 7.87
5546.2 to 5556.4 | 8.47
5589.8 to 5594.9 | 8.05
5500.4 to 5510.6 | 8.28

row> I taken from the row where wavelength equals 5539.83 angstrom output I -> 10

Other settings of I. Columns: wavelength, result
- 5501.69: 8.86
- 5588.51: 7.69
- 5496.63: 8.8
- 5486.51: 8.85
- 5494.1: 8.86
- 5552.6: 9.94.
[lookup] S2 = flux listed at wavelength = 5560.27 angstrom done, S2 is 9.72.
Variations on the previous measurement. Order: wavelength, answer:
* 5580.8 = 8.67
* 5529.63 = 7.87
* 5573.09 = 8.26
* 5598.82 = 8.4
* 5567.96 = 8.85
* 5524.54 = 9.67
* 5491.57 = 9.02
